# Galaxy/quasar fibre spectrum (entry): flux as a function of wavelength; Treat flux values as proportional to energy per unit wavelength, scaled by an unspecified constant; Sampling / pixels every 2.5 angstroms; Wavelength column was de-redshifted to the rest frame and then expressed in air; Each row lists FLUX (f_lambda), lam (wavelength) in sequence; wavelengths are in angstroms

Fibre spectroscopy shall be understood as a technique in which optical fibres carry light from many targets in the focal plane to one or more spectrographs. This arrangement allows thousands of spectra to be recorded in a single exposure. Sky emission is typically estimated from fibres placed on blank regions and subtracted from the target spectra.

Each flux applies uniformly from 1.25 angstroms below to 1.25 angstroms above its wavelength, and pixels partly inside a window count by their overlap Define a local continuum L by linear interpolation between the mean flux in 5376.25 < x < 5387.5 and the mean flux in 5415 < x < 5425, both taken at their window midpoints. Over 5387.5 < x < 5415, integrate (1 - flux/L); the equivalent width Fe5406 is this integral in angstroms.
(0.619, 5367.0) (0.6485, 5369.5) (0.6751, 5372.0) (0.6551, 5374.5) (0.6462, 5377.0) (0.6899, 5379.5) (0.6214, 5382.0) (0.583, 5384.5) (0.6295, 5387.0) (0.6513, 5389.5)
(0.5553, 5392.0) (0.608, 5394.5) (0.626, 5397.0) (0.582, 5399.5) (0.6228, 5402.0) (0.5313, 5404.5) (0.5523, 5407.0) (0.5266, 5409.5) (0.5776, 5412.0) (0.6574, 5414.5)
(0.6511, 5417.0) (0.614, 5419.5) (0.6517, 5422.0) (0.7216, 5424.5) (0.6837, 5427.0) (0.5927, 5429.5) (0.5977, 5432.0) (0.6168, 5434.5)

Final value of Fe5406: 2.3 angstroms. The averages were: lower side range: 0.634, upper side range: 0.655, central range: 0.589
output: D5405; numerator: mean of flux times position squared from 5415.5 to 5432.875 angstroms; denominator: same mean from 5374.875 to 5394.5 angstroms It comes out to 1.05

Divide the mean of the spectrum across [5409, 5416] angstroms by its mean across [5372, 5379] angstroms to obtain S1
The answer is 0.90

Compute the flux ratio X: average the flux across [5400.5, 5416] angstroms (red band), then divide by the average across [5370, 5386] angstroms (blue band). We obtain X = 0.90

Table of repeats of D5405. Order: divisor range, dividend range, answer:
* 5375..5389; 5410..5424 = 1.00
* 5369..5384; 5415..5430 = 1.02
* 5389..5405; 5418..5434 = 1.09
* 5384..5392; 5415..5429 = 1.09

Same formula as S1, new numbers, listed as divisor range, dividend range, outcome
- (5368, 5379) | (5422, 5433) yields 0.99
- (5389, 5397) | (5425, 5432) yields 1.06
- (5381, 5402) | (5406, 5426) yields 1.02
